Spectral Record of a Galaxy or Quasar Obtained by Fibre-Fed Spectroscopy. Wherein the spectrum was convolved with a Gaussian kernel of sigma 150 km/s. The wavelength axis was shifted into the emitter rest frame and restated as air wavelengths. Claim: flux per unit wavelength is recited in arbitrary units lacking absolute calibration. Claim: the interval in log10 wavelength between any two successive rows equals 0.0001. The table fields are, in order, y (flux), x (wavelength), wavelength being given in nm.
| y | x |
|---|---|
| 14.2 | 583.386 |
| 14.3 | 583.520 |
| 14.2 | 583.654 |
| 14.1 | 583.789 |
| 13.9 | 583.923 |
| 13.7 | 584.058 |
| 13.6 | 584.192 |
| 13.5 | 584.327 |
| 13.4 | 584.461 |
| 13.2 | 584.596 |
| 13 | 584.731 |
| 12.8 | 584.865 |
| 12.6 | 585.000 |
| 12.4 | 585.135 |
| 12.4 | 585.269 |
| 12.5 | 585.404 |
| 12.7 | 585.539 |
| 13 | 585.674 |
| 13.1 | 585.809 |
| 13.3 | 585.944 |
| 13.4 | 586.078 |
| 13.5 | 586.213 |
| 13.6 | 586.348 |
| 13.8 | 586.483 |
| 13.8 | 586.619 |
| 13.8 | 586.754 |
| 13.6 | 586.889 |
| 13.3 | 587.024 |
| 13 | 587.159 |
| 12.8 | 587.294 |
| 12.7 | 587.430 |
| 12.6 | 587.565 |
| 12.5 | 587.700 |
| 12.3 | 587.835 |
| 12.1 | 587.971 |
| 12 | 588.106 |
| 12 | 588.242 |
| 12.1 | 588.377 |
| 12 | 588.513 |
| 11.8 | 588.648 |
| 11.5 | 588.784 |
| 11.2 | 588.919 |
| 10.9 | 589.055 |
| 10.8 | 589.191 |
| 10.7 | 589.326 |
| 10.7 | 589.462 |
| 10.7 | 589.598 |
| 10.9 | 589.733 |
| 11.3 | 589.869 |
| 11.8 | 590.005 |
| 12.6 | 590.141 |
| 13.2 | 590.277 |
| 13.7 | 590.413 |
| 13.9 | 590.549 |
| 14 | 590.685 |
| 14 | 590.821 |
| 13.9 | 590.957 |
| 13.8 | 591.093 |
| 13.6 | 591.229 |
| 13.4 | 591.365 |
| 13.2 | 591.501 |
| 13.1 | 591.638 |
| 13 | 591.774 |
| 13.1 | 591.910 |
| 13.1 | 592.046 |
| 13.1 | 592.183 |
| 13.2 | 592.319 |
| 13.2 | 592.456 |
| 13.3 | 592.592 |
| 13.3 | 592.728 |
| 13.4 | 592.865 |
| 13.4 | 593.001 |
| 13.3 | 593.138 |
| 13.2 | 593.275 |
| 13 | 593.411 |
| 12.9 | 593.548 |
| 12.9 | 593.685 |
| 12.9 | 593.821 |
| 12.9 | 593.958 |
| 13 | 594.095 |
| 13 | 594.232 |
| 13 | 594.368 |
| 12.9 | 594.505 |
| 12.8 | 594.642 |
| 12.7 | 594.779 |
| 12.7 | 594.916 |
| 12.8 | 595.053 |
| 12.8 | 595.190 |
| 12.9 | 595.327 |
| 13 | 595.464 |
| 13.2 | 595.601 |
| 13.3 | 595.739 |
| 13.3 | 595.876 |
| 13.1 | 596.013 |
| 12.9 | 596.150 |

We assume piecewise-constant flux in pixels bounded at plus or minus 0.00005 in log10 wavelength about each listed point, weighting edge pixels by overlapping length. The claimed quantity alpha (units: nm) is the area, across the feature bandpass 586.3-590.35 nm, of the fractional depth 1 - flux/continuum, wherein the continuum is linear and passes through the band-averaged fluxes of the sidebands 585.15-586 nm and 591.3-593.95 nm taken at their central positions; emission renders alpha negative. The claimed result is 0.230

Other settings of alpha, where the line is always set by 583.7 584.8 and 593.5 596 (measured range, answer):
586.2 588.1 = 0.05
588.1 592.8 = 0.24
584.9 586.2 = 0.06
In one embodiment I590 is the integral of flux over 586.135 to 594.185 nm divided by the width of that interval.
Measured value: 12.8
